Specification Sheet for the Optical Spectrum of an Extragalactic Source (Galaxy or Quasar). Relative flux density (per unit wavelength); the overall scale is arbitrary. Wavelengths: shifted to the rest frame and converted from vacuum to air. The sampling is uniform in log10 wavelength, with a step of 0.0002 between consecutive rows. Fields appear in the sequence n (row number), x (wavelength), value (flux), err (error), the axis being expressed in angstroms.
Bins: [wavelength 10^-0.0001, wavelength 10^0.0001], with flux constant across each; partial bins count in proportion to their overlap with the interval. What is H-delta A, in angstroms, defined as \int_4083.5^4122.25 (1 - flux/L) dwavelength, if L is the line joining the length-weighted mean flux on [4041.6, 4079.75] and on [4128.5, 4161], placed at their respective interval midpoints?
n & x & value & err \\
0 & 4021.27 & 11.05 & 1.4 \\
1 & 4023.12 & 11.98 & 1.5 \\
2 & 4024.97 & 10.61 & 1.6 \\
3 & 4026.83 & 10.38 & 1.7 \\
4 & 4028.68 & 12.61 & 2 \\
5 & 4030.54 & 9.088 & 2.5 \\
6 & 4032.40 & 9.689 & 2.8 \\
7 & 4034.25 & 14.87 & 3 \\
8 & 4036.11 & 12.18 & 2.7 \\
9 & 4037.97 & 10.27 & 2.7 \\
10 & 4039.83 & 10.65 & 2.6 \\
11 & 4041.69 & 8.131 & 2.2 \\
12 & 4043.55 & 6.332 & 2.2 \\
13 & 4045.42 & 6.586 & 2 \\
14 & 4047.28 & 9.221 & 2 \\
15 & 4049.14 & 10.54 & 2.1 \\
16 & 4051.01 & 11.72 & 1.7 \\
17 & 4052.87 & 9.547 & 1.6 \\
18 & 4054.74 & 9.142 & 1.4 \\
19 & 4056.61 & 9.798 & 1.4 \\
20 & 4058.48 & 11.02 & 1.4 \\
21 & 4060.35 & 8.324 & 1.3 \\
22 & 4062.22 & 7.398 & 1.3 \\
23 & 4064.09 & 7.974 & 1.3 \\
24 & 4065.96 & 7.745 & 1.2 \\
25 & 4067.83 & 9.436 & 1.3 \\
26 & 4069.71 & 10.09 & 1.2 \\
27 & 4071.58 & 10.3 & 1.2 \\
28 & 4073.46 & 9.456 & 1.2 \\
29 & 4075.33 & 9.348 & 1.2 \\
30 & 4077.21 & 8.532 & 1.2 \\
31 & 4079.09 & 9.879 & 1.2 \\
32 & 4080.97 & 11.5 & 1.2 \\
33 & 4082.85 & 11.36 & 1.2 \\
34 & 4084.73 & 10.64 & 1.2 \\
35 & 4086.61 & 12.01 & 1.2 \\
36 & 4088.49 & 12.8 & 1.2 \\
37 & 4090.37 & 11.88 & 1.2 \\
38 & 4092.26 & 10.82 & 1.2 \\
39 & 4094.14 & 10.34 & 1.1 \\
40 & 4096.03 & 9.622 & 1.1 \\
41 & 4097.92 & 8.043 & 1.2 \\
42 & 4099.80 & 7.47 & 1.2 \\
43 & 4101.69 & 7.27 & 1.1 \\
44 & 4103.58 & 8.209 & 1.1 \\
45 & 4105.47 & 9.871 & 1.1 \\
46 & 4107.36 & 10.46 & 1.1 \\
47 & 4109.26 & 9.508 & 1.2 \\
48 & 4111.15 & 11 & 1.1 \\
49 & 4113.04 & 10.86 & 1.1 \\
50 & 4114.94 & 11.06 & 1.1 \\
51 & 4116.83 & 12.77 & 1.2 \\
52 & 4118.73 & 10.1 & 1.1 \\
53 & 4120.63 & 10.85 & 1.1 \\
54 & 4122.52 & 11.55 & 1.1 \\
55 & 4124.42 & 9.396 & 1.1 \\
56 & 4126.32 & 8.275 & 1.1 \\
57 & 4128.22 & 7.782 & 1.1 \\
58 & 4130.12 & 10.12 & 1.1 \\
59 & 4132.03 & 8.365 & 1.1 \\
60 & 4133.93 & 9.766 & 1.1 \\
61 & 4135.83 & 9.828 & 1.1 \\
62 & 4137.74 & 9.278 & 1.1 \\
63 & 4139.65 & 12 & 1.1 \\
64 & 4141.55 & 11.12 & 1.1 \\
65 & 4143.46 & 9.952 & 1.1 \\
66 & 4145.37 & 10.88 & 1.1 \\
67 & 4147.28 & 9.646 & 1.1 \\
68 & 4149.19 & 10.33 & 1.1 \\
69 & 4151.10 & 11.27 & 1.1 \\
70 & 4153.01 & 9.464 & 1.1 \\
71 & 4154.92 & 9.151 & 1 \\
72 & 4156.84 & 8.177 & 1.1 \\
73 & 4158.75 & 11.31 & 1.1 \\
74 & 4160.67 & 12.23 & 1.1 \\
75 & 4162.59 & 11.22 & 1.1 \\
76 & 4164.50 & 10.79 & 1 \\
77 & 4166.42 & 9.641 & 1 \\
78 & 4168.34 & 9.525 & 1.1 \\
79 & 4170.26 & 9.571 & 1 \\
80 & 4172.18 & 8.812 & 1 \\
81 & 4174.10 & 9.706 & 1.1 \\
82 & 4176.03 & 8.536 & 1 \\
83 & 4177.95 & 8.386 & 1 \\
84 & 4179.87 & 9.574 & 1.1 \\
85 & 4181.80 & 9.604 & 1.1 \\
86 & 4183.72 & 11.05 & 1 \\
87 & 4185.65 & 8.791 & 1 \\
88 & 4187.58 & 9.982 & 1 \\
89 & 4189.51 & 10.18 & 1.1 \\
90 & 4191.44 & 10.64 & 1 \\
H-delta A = -2.9 angstroms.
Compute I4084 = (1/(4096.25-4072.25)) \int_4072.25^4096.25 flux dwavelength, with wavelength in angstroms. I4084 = 10.7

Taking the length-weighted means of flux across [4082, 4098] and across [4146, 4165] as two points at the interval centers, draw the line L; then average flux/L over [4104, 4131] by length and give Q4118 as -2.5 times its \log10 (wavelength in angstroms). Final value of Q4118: 0.05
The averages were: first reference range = 11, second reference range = 10.4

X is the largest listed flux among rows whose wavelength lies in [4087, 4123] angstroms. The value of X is 12.8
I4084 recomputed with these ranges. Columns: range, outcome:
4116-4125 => 11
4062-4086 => 9.61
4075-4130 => 10.1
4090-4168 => 10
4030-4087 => 9.75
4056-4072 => 9.07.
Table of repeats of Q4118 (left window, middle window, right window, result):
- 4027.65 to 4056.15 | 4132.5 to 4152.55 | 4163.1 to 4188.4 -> -0.071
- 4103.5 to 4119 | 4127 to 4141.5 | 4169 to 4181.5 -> 0.041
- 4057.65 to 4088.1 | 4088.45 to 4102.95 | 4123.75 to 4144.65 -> 0.017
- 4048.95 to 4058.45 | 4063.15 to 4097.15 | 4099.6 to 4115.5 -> -0.034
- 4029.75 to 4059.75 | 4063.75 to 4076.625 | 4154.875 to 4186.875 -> 0.074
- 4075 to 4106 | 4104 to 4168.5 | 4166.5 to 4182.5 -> -0.070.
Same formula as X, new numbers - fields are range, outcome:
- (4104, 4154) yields 12.77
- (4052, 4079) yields 11.02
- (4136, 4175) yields 12.23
